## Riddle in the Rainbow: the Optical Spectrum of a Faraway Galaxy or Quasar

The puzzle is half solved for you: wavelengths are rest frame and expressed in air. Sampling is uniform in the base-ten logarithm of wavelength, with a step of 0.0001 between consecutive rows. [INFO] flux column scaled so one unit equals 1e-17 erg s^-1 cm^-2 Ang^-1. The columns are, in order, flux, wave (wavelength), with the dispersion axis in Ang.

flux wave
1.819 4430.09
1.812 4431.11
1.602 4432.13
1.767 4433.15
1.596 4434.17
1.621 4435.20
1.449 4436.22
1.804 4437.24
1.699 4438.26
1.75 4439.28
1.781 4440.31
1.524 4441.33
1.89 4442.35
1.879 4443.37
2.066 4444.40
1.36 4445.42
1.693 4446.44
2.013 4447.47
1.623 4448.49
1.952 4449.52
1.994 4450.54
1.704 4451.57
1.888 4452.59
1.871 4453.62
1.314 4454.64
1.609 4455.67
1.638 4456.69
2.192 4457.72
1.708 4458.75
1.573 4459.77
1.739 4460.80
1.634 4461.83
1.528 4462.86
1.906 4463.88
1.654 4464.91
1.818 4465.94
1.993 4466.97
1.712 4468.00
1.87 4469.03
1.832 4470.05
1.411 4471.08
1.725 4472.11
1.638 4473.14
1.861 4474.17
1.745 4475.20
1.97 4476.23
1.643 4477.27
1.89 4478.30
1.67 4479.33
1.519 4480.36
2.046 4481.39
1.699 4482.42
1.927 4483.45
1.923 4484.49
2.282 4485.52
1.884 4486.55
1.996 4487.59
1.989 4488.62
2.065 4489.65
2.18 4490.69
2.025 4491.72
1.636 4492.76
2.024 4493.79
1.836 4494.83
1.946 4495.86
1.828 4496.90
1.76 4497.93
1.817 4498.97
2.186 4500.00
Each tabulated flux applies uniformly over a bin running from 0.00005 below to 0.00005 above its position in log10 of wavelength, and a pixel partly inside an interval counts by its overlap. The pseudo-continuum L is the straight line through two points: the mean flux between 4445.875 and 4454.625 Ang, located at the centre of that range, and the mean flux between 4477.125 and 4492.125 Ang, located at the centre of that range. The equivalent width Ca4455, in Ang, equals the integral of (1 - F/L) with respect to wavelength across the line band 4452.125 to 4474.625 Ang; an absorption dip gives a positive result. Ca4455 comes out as 1.5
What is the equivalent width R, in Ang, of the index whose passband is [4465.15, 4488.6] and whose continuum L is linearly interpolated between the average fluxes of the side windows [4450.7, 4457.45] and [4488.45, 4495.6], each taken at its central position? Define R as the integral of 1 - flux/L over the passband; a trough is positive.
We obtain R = 0.49 Ang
